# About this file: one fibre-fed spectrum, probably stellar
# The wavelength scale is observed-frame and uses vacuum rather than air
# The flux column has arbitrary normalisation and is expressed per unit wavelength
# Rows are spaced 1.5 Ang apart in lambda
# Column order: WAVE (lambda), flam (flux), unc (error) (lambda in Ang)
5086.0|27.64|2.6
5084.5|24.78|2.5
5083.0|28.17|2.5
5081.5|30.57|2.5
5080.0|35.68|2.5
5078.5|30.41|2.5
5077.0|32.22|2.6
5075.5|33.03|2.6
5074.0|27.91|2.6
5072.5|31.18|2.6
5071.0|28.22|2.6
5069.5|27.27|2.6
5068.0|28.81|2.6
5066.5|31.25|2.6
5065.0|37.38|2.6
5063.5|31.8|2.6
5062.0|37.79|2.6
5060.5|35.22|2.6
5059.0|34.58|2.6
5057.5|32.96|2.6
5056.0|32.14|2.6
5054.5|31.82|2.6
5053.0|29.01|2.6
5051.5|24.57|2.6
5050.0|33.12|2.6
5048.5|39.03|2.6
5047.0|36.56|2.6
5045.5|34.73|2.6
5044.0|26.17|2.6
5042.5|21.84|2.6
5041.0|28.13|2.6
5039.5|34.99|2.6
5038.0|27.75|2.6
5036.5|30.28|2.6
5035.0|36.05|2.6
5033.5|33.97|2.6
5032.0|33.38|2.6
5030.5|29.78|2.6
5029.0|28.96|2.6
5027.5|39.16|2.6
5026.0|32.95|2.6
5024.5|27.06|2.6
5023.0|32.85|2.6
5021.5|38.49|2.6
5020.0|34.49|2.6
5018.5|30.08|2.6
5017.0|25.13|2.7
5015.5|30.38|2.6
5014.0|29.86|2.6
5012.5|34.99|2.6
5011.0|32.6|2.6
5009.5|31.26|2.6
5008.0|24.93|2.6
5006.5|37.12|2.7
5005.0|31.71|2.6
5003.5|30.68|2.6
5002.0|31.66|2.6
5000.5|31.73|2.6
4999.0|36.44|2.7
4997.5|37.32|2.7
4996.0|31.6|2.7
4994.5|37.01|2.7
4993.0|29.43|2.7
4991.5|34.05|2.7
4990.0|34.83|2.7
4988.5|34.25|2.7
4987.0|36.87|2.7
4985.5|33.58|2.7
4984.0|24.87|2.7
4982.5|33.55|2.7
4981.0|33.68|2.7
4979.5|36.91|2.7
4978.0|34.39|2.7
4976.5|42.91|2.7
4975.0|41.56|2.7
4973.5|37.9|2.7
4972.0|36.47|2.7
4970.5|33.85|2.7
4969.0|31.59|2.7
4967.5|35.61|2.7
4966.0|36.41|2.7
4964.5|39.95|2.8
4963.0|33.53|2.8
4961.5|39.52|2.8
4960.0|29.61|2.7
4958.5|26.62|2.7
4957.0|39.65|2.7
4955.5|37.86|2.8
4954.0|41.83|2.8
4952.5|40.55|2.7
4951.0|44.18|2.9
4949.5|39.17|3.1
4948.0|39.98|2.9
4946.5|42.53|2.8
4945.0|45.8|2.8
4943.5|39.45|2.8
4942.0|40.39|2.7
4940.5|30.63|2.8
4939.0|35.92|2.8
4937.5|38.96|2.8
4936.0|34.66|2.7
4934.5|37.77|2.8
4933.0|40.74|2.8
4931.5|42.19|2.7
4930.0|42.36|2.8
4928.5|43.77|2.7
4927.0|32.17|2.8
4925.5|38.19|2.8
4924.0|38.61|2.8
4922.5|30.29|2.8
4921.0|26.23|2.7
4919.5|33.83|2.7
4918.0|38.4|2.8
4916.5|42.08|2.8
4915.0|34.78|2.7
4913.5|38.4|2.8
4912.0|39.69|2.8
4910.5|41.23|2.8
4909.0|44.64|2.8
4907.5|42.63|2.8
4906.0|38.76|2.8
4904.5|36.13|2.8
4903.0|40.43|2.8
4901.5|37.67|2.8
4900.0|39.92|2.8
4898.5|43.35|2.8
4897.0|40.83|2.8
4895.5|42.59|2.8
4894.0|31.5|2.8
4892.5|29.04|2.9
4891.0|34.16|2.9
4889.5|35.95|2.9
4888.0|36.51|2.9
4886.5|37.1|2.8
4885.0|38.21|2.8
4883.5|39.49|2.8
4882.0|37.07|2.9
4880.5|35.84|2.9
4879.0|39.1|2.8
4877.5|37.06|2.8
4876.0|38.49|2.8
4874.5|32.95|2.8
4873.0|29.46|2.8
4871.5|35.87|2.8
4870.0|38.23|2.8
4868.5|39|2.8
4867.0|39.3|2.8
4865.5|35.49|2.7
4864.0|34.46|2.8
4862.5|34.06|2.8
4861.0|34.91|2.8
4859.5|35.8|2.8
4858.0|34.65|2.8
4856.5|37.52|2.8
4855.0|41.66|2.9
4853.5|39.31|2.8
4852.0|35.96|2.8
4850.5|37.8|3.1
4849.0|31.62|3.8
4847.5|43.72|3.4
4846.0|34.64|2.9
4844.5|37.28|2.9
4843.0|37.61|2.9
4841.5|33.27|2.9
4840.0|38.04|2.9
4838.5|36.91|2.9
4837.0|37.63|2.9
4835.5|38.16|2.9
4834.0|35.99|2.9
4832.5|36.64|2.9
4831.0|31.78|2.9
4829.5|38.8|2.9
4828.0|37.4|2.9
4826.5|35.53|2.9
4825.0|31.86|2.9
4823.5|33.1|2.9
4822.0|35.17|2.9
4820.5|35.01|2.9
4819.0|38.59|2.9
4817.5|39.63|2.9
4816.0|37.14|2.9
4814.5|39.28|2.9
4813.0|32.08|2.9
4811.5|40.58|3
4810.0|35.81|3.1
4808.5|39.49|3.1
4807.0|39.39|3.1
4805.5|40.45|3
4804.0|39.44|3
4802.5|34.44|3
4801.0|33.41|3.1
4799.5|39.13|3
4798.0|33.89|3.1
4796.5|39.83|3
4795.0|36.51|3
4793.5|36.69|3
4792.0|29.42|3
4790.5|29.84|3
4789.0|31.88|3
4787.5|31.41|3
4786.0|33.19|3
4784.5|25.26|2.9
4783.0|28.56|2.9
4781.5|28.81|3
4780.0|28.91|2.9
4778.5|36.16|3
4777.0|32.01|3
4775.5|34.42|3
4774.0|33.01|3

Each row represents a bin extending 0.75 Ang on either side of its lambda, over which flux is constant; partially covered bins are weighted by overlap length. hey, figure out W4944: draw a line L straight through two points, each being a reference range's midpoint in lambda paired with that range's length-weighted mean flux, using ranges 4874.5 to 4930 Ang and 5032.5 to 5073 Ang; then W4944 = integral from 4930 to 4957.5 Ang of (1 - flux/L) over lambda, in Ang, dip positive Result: -2.8 Ang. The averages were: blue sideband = 37.6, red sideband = 31.7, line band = 39.6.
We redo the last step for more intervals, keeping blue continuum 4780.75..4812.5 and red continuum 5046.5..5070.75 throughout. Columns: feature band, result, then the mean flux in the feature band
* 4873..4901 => -2.5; 37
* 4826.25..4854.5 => -2.1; 36.8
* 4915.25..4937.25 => -2.4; 37.2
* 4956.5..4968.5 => -0.6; 34.9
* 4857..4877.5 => -1.0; 35.7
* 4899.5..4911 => -2.2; 40.2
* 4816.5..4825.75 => -0.3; 35.6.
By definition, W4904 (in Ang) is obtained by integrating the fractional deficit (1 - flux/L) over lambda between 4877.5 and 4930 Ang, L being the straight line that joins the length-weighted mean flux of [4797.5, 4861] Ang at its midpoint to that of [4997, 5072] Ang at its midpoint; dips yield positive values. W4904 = -4.0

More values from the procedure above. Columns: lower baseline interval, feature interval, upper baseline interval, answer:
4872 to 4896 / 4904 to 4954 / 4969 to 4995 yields -4.6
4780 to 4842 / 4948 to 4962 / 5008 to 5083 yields -2.0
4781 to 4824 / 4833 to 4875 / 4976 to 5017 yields -2.3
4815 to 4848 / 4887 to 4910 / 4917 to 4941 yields -1.1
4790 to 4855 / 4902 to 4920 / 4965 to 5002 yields -1.9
